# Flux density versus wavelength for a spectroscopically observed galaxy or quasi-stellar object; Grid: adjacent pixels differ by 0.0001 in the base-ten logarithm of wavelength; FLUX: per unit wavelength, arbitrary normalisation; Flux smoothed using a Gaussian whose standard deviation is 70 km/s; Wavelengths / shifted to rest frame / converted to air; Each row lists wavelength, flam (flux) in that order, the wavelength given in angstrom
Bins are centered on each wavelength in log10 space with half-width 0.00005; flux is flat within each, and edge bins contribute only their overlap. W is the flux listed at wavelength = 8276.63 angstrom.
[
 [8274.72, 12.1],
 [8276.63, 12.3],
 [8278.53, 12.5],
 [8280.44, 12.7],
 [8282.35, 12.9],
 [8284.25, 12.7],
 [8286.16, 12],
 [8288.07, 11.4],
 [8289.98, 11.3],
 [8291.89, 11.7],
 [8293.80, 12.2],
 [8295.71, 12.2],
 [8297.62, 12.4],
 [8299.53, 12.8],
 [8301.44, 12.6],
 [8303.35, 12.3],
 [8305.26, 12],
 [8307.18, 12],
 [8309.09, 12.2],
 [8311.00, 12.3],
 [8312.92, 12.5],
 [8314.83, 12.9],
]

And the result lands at 12.3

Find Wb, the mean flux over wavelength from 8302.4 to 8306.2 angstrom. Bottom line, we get 12.2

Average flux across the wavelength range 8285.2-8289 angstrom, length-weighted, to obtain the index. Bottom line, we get 11.7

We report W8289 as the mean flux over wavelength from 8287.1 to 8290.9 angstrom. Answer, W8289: 11.3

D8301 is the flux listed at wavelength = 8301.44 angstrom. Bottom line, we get 12.6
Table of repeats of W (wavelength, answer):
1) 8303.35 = 12.3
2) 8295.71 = 12.2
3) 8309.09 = 12.2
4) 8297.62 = 12.4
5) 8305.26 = 12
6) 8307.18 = 12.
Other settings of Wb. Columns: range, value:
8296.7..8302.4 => 12.6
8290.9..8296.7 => 12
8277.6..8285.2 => 12.7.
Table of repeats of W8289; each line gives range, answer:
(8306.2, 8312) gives 12.2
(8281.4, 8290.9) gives 12.1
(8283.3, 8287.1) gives 12.4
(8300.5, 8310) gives 12.2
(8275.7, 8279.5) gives 12.4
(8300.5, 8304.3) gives 12.5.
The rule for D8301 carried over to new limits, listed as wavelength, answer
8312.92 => 12.5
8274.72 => 12.1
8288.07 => 11.4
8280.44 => 12.7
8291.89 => 11.7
